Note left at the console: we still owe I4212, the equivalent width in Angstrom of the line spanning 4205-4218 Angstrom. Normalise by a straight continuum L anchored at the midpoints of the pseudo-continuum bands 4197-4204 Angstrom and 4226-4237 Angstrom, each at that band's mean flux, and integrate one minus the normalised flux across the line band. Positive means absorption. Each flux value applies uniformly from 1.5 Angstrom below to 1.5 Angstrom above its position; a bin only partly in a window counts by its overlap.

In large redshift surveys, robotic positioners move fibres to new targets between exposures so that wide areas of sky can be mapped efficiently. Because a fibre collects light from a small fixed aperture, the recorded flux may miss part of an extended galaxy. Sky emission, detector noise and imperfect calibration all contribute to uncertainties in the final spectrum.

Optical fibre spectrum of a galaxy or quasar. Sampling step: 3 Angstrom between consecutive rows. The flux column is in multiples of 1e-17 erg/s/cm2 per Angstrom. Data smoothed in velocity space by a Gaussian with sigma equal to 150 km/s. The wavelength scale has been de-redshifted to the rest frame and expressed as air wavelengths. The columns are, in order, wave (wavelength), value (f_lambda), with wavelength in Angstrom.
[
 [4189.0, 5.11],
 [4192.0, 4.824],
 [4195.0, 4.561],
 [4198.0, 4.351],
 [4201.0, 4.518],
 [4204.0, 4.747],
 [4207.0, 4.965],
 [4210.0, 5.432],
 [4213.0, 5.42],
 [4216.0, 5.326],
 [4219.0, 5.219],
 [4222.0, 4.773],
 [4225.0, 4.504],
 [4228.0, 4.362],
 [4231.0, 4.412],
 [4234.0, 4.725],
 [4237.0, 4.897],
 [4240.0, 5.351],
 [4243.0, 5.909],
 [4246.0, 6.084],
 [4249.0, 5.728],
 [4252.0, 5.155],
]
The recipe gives -2.12 Angstrom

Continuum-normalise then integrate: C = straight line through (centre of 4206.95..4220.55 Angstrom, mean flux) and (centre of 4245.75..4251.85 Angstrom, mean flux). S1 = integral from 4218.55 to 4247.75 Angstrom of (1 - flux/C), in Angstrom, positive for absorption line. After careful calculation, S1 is 2.7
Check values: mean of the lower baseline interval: 5.3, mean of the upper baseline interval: 5.7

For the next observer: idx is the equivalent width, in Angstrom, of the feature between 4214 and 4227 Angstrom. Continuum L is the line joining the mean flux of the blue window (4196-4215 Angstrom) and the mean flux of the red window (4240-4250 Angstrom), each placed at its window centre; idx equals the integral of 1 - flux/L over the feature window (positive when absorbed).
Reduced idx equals 0.74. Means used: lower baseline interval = 4.91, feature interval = 4.95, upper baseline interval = 5.83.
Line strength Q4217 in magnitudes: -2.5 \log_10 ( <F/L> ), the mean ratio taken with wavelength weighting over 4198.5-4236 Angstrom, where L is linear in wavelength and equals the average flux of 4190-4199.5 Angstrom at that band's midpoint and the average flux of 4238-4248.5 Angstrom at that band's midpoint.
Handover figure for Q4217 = 0.06 mag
